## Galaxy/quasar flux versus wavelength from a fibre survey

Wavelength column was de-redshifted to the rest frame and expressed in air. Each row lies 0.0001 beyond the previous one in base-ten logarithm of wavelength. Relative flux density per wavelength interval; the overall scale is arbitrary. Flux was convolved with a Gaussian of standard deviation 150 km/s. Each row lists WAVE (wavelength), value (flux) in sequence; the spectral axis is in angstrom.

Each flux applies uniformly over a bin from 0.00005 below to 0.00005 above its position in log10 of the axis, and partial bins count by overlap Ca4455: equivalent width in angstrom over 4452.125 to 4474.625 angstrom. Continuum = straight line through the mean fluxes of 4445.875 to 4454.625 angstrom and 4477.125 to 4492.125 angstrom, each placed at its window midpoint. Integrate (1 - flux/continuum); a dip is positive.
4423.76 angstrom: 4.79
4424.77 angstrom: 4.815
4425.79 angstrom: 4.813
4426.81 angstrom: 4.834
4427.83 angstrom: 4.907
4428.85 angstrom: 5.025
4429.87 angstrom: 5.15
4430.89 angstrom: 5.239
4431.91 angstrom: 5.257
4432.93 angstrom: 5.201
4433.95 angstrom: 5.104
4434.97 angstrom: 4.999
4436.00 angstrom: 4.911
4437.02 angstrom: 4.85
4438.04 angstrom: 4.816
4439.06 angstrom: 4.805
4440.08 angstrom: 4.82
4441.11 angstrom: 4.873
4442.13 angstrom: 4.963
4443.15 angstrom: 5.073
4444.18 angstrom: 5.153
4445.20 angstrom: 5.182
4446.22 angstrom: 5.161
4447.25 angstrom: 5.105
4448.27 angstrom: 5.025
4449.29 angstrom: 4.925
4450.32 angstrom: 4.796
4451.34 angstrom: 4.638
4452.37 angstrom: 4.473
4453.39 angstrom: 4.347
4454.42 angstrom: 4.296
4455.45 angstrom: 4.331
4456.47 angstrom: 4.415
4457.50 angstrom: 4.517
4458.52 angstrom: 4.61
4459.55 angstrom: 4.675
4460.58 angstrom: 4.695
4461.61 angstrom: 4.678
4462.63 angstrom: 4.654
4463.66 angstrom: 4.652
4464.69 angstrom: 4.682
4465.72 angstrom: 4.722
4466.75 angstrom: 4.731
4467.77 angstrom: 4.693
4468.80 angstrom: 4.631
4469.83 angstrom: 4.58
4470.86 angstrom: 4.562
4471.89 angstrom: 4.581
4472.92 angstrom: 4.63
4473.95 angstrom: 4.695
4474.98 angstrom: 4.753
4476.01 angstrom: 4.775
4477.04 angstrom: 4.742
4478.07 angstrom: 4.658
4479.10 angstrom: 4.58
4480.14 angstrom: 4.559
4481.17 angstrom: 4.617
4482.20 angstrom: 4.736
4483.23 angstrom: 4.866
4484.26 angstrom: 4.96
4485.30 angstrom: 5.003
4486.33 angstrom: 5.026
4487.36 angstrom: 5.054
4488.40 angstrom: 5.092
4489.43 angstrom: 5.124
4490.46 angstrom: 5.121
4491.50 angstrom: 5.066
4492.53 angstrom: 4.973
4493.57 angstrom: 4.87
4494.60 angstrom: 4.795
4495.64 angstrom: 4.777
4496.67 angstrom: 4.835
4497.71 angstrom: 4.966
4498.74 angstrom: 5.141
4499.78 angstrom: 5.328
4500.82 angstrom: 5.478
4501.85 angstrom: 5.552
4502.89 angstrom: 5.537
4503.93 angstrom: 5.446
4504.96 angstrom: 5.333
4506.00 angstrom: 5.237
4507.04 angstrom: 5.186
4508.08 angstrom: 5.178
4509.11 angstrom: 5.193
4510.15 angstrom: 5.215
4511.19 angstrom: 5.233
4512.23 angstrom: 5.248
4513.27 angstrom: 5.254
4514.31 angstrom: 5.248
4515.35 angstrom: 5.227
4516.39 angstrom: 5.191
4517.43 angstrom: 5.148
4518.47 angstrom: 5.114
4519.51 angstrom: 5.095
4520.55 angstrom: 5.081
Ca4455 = 1.0 angstrom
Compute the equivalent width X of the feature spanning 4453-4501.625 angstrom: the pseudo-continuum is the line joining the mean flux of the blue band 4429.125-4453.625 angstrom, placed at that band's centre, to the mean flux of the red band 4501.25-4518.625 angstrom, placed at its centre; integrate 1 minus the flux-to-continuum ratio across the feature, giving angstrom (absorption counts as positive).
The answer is 3.3 angstrom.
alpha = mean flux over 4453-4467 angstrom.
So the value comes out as 4.57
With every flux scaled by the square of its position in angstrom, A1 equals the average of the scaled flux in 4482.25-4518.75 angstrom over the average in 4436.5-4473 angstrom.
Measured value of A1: 1.1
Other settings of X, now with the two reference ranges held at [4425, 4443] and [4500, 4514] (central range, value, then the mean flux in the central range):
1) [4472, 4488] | 1.3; 4.77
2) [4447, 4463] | 1.4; 4.63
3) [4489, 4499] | 0.6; 4.96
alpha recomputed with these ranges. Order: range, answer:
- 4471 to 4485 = 4.7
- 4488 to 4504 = 5.12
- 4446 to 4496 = 4.75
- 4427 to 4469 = 4.82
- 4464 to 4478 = 4.68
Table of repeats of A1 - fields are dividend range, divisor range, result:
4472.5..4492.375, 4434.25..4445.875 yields 1.00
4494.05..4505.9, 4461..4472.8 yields 1.13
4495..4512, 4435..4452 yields 1.09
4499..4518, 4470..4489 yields 1.12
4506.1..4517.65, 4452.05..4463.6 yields 1.18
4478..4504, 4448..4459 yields 1.11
